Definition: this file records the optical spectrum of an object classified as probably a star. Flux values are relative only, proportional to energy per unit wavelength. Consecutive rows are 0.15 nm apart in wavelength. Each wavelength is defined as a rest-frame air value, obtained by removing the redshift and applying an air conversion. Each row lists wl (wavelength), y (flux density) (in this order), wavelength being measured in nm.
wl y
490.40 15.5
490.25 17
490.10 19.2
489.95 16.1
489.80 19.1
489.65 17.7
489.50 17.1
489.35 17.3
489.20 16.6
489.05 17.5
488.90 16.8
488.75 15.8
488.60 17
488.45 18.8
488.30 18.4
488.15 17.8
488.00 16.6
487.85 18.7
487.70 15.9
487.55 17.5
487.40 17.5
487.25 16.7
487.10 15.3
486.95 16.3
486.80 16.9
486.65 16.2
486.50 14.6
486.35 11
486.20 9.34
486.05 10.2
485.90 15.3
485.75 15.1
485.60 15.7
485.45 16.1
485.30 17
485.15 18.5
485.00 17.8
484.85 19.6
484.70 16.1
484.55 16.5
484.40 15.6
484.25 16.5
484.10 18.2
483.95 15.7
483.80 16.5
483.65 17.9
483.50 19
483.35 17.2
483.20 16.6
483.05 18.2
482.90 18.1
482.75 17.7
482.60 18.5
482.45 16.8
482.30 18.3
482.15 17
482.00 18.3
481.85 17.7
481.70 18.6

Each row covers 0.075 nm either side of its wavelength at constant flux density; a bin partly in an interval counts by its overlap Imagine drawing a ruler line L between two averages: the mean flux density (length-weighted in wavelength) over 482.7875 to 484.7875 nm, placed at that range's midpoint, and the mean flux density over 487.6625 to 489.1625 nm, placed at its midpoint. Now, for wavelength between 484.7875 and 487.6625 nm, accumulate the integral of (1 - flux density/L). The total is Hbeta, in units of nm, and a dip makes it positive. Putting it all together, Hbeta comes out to 0.27 nm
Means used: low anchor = 17.1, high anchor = 17.3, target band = 15.6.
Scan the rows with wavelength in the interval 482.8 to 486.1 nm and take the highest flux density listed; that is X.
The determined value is 19.6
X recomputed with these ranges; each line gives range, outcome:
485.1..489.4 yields 18.8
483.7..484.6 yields 18.2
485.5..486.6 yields 15.7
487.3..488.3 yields 18.7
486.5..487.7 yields 17.5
